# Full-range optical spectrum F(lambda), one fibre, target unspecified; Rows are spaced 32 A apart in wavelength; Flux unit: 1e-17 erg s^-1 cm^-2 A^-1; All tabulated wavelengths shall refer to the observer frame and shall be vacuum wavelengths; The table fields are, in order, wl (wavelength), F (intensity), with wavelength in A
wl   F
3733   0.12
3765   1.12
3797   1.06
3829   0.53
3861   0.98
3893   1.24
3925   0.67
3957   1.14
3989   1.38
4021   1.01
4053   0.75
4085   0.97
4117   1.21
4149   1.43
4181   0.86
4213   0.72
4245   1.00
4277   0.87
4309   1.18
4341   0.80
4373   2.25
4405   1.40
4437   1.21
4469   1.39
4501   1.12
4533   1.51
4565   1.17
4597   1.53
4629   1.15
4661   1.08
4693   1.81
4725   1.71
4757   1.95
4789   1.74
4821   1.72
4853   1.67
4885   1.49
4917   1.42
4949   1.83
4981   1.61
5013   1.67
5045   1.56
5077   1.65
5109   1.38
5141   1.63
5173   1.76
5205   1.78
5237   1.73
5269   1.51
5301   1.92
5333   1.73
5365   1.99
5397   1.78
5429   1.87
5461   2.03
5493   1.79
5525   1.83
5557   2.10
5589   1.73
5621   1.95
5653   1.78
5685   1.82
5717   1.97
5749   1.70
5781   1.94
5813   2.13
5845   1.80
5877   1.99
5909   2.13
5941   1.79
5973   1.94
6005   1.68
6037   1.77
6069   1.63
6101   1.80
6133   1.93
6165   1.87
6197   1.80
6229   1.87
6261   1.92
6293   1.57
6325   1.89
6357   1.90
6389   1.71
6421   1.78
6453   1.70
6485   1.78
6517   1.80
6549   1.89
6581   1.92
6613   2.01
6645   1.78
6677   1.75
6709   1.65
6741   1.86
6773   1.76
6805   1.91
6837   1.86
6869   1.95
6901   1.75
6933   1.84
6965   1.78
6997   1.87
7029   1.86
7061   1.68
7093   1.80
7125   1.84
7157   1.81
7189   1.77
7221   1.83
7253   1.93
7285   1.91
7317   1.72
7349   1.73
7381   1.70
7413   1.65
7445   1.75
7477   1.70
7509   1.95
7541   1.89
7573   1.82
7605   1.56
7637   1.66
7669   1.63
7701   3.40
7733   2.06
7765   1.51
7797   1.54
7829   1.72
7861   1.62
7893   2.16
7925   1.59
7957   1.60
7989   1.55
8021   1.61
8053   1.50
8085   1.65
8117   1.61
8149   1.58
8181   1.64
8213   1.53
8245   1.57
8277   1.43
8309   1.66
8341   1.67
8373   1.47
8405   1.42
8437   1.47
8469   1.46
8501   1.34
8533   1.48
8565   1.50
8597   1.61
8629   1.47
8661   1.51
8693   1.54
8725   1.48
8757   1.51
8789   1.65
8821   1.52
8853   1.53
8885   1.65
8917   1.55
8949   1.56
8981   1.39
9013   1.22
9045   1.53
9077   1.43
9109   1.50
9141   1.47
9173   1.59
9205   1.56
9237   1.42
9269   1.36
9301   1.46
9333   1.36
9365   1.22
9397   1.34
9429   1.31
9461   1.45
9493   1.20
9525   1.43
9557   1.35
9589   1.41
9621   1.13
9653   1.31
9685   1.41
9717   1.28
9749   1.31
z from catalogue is 0.175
